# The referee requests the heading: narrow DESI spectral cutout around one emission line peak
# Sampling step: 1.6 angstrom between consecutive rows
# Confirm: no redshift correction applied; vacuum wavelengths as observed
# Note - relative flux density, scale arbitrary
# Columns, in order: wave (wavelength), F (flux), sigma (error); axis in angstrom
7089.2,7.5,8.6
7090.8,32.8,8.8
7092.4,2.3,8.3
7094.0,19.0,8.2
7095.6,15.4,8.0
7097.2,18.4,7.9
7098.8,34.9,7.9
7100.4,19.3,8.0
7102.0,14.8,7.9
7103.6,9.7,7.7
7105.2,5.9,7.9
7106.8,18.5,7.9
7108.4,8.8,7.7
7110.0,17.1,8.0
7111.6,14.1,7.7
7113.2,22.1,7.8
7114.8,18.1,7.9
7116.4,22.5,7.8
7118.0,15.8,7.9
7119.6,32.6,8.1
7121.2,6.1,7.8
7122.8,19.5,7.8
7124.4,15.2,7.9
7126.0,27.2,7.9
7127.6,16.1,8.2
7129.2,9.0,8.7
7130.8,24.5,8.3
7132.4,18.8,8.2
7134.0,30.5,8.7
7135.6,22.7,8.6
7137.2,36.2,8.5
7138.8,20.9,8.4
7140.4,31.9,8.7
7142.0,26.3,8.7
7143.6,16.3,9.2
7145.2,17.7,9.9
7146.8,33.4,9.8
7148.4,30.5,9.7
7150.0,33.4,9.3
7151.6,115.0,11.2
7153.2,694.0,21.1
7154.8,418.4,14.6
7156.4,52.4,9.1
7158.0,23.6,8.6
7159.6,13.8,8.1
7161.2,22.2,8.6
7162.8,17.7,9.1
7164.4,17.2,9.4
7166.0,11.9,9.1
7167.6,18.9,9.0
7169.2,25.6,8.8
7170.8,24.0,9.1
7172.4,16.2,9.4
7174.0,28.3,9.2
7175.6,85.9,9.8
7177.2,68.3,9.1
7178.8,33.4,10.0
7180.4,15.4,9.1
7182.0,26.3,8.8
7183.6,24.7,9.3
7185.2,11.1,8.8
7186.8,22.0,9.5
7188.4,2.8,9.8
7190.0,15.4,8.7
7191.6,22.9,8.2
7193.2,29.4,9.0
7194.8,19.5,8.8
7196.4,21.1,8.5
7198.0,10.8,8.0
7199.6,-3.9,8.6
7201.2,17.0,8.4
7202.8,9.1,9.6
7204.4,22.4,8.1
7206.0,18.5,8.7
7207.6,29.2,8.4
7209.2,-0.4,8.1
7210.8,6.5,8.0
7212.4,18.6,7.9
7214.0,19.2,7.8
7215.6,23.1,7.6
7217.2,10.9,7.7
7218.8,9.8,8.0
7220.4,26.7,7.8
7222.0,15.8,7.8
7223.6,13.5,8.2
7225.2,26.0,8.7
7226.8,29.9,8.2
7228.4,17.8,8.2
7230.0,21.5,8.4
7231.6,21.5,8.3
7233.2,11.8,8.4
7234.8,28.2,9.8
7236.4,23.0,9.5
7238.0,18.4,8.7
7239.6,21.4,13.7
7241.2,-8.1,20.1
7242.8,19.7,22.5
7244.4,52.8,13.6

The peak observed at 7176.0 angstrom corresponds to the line [N II] 6583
